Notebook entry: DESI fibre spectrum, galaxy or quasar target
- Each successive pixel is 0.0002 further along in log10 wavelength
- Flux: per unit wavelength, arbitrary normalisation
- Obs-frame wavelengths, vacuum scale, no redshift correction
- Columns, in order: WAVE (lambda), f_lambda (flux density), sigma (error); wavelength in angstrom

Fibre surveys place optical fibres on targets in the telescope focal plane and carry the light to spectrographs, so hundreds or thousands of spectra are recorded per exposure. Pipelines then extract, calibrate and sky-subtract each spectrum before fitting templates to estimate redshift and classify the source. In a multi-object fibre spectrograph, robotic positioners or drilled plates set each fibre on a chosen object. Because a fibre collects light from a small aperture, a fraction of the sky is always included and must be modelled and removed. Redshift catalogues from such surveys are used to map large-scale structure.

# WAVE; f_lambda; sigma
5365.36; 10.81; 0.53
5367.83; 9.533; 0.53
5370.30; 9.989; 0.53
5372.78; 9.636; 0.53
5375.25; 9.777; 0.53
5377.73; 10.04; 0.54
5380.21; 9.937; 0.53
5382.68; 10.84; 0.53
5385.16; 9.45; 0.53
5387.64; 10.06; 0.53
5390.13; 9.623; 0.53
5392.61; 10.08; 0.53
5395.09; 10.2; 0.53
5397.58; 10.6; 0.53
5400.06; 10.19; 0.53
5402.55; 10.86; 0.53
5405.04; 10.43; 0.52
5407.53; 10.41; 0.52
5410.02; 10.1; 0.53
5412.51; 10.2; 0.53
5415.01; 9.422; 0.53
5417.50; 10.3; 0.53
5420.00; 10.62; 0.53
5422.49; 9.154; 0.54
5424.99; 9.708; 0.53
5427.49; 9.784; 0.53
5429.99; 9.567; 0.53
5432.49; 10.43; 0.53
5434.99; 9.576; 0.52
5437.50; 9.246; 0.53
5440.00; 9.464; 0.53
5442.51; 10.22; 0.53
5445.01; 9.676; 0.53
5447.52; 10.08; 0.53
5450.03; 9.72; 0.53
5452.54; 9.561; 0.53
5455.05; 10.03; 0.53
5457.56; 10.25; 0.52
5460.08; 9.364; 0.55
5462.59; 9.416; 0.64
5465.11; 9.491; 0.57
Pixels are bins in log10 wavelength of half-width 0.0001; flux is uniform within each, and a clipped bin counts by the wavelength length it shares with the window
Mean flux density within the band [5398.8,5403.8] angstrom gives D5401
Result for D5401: 10.5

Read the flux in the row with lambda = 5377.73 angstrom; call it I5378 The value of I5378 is 10.04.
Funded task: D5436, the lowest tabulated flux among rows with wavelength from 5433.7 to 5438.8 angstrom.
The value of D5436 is 9.246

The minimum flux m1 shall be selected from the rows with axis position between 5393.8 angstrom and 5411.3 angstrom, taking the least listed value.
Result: 10.1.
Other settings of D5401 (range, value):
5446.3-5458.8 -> 9.93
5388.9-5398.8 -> 10.1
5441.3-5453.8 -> 9.86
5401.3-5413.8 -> 10.4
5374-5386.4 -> 10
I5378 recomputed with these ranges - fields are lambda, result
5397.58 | 10.6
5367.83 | 9.533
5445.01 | 9.676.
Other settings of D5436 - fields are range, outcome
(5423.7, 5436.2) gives 9.567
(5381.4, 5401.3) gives 9.45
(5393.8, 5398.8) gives 10.2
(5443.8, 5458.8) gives 9.561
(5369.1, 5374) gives 9.636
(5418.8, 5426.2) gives 9.154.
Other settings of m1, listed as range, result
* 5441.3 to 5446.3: 9.676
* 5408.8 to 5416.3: 9.422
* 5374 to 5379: 9.777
